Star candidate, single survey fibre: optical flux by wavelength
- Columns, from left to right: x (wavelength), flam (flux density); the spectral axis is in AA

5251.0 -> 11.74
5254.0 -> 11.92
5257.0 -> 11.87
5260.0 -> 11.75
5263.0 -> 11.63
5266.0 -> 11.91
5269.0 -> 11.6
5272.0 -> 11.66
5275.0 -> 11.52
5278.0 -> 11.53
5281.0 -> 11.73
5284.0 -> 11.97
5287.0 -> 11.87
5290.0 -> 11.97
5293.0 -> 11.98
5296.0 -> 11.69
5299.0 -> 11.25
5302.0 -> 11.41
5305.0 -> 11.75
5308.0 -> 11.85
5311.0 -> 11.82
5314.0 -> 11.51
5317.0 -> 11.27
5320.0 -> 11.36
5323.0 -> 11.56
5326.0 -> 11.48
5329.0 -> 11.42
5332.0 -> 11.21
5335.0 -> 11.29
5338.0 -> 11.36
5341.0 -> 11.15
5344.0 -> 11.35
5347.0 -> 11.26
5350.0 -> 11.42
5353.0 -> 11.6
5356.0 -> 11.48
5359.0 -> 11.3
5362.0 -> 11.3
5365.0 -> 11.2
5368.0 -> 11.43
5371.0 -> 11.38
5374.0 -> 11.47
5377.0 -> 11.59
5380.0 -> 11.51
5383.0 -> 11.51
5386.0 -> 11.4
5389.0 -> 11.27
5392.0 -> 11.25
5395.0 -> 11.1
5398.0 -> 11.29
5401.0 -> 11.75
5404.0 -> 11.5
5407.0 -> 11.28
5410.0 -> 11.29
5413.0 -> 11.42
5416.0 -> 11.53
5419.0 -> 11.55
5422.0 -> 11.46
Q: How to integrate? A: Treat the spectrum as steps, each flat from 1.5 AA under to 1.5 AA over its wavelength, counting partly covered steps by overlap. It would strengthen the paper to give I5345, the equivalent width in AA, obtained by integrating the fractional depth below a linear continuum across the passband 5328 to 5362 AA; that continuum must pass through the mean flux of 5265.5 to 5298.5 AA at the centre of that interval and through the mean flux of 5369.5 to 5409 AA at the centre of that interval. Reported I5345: 0.6 AA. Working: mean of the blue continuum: 11.7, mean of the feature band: 11.3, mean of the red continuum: 11.4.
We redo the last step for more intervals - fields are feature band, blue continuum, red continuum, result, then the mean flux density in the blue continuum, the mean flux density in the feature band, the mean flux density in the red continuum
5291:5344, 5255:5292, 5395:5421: 0.7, 11.8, 11.5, 11.4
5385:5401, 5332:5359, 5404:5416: 0.1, 11.4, 11.3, 11.4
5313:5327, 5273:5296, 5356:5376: 0.2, 11.8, 11.4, 11.4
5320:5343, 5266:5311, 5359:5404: 0.4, 11.7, 11.4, 11.4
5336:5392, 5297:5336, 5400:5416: 0.4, 11.5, 11.4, 11.4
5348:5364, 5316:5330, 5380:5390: 0.0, 11.4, 11.4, 11.4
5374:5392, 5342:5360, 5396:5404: 0.0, 11.4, 11.4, 11.5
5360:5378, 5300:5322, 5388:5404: 0.0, 11.6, 11.4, 11.3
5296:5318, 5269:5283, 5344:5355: -0.1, 11.6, 11.6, 11.4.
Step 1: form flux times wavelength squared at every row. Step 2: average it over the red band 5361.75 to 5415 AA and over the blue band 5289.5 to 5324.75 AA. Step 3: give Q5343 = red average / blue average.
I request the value 1.0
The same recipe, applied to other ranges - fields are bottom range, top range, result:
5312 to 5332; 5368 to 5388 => 1.02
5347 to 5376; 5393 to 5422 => 1.02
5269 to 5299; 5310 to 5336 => 0.99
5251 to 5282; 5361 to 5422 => 1.02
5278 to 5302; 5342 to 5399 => 1.00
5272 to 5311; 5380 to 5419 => 1.01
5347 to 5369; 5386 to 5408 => 1.01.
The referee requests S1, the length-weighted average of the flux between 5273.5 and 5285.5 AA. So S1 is 11.7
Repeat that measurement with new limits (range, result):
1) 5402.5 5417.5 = 11.4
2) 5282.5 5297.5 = 11.9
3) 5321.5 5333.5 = 11.4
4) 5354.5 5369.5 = 11.3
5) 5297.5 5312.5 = 11.6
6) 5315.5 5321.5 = 11.3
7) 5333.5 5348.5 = 11.3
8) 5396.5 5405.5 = 11.5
